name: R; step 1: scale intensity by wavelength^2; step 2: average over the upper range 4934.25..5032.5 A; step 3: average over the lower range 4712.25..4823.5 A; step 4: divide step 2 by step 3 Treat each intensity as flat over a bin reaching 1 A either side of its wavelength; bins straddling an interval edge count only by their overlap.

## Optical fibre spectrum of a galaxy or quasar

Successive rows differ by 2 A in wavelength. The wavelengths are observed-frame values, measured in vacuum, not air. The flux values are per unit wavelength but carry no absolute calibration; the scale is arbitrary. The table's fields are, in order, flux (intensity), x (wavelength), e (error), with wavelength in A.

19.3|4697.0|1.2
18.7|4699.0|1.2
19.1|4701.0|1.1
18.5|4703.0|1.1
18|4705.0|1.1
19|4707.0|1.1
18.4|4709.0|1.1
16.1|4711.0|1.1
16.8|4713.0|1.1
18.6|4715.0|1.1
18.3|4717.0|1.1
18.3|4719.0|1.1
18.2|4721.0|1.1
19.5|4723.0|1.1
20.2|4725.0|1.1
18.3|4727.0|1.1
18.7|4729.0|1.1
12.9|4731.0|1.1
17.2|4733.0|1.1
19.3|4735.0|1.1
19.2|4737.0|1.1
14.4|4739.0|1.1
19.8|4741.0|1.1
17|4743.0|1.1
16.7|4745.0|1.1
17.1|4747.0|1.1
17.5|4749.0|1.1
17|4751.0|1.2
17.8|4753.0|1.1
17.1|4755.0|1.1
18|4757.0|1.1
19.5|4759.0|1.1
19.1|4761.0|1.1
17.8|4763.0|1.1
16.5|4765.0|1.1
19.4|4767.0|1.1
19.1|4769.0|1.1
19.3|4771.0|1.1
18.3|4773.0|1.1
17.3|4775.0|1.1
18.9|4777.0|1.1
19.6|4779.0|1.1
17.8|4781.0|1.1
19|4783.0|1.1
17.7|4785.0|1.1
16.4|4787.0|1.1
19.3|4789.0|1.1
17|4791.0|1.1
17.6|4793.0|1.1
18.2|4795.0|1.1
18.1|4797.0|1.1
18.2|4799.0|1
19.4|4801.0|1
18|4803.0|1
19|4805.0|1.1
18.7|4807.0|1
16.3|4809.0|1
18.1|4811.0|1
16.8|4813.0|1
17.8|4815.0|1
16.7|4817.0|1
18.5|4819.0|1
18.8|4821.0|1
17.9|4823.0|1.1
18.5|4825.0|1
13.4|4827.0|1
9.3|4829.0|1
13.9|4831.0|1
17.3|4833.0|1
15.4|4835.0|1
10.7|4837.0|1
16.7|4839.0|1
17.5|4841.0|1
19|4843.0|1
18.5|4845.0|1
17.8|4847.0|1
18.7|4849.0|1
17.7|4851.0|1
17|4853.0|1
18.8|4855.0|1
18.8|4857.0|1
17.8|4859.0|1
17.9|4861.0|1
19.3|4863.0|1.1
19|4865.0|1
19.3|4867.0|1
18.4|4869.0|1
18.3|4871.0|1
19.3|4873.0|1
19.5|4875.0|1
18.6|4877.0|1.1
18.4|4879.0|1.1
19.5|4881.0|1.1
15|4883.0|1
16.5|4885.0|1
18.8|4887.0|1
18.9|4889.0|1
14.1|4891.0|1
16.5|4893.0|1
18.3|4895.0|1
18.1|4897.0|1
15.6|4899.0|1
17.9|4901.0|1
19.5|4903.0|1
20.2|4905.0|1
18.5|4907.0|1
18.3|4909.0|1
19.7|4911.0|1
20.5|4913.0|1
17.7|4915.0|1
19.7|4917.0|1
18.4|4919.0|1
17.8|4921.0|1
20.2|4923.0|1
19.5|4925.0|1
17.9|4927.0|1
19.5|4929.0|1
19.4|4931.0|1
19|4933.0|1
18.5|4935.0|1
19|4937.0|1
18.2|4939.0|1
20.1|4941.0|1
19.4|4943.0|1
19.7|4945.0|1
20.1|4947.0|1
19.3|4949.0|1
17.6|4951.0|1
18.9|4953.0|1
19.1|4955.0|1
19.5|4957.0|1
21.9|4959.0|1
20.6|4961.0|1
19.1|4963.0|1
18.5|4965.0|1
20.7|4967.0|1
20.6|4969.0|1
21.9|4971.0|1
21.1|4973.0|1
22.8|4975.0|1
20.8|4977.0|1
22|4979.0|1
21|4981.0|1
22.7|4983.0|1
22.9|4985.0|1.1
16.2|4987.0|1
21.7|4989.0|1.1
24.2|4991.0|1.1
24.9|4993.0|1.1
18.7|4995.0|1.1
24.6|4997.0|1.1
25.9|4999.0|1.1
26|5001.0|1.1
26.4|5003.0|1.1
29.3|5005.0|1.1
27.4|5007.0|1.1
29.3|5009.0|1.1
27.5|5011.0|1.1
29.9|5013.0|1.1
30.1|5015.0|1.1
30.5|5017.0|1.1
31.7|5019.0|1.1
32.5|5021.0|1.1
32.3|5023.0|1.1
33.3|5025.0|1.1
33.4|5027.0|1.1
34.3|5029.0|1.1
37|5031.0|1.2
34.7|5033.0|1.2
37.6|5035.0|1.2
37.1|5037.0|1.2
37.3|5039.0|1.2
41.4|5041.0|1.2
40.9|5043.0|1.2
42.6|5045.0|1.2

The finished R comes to 1.46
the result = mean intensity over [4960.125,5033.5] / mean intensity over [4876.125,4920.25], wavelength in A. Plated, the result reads 1.42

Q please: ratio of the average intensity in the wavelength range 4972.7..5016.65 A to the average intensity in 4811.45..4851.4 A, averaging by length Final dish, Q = 1.48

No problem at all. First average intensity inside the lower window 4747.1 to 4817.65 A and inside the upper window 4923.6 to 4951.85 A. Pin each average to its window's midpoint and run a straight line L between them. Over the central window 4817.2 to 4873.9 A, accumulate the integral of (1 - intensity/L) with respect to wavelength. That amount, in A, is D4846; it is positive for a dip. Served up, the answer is 3.8 A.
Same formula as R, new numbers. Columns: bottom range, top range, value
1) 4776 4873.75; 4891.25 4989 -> 1.16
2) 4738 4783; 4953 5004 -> 1.32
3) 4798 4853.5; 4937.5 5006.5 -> 1.34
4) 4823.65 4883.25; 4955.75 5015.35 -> 1.41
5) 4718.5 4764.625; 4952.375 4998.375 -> 1.30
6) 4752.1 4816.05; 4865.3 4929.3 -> 1.06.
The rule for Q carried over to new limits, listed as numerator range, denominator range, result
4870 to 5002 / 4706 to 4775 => 1.10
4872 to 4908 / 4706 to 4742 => 1.00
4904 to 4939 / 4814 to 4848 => 1.16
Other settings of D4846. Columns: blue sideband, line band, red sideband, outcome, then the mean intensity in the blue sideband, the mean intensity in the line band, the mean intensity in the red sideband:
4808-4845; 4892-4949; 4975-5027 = 7.3 A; 16.3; 18.8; 26.1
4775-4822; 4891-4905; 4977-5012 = 2.3 A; 18.1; 17.6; 24.1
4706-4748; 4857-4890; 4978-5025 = 5.7 A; 17.8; 18.4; 26.1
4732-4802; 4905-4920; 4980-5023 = 2.6 A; 18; 19.1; 26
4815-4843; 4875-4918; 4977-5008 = 2.1 A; 15.9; 18.1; 23.5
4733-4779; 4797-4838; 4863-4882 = 4.0 A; 18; 16.7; 18.9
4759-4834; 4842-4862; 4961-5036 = 1.8 A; 17.7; 18.2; 26.2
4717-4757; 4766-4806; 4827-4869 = -2.3 A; 17.7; 18.4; 17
